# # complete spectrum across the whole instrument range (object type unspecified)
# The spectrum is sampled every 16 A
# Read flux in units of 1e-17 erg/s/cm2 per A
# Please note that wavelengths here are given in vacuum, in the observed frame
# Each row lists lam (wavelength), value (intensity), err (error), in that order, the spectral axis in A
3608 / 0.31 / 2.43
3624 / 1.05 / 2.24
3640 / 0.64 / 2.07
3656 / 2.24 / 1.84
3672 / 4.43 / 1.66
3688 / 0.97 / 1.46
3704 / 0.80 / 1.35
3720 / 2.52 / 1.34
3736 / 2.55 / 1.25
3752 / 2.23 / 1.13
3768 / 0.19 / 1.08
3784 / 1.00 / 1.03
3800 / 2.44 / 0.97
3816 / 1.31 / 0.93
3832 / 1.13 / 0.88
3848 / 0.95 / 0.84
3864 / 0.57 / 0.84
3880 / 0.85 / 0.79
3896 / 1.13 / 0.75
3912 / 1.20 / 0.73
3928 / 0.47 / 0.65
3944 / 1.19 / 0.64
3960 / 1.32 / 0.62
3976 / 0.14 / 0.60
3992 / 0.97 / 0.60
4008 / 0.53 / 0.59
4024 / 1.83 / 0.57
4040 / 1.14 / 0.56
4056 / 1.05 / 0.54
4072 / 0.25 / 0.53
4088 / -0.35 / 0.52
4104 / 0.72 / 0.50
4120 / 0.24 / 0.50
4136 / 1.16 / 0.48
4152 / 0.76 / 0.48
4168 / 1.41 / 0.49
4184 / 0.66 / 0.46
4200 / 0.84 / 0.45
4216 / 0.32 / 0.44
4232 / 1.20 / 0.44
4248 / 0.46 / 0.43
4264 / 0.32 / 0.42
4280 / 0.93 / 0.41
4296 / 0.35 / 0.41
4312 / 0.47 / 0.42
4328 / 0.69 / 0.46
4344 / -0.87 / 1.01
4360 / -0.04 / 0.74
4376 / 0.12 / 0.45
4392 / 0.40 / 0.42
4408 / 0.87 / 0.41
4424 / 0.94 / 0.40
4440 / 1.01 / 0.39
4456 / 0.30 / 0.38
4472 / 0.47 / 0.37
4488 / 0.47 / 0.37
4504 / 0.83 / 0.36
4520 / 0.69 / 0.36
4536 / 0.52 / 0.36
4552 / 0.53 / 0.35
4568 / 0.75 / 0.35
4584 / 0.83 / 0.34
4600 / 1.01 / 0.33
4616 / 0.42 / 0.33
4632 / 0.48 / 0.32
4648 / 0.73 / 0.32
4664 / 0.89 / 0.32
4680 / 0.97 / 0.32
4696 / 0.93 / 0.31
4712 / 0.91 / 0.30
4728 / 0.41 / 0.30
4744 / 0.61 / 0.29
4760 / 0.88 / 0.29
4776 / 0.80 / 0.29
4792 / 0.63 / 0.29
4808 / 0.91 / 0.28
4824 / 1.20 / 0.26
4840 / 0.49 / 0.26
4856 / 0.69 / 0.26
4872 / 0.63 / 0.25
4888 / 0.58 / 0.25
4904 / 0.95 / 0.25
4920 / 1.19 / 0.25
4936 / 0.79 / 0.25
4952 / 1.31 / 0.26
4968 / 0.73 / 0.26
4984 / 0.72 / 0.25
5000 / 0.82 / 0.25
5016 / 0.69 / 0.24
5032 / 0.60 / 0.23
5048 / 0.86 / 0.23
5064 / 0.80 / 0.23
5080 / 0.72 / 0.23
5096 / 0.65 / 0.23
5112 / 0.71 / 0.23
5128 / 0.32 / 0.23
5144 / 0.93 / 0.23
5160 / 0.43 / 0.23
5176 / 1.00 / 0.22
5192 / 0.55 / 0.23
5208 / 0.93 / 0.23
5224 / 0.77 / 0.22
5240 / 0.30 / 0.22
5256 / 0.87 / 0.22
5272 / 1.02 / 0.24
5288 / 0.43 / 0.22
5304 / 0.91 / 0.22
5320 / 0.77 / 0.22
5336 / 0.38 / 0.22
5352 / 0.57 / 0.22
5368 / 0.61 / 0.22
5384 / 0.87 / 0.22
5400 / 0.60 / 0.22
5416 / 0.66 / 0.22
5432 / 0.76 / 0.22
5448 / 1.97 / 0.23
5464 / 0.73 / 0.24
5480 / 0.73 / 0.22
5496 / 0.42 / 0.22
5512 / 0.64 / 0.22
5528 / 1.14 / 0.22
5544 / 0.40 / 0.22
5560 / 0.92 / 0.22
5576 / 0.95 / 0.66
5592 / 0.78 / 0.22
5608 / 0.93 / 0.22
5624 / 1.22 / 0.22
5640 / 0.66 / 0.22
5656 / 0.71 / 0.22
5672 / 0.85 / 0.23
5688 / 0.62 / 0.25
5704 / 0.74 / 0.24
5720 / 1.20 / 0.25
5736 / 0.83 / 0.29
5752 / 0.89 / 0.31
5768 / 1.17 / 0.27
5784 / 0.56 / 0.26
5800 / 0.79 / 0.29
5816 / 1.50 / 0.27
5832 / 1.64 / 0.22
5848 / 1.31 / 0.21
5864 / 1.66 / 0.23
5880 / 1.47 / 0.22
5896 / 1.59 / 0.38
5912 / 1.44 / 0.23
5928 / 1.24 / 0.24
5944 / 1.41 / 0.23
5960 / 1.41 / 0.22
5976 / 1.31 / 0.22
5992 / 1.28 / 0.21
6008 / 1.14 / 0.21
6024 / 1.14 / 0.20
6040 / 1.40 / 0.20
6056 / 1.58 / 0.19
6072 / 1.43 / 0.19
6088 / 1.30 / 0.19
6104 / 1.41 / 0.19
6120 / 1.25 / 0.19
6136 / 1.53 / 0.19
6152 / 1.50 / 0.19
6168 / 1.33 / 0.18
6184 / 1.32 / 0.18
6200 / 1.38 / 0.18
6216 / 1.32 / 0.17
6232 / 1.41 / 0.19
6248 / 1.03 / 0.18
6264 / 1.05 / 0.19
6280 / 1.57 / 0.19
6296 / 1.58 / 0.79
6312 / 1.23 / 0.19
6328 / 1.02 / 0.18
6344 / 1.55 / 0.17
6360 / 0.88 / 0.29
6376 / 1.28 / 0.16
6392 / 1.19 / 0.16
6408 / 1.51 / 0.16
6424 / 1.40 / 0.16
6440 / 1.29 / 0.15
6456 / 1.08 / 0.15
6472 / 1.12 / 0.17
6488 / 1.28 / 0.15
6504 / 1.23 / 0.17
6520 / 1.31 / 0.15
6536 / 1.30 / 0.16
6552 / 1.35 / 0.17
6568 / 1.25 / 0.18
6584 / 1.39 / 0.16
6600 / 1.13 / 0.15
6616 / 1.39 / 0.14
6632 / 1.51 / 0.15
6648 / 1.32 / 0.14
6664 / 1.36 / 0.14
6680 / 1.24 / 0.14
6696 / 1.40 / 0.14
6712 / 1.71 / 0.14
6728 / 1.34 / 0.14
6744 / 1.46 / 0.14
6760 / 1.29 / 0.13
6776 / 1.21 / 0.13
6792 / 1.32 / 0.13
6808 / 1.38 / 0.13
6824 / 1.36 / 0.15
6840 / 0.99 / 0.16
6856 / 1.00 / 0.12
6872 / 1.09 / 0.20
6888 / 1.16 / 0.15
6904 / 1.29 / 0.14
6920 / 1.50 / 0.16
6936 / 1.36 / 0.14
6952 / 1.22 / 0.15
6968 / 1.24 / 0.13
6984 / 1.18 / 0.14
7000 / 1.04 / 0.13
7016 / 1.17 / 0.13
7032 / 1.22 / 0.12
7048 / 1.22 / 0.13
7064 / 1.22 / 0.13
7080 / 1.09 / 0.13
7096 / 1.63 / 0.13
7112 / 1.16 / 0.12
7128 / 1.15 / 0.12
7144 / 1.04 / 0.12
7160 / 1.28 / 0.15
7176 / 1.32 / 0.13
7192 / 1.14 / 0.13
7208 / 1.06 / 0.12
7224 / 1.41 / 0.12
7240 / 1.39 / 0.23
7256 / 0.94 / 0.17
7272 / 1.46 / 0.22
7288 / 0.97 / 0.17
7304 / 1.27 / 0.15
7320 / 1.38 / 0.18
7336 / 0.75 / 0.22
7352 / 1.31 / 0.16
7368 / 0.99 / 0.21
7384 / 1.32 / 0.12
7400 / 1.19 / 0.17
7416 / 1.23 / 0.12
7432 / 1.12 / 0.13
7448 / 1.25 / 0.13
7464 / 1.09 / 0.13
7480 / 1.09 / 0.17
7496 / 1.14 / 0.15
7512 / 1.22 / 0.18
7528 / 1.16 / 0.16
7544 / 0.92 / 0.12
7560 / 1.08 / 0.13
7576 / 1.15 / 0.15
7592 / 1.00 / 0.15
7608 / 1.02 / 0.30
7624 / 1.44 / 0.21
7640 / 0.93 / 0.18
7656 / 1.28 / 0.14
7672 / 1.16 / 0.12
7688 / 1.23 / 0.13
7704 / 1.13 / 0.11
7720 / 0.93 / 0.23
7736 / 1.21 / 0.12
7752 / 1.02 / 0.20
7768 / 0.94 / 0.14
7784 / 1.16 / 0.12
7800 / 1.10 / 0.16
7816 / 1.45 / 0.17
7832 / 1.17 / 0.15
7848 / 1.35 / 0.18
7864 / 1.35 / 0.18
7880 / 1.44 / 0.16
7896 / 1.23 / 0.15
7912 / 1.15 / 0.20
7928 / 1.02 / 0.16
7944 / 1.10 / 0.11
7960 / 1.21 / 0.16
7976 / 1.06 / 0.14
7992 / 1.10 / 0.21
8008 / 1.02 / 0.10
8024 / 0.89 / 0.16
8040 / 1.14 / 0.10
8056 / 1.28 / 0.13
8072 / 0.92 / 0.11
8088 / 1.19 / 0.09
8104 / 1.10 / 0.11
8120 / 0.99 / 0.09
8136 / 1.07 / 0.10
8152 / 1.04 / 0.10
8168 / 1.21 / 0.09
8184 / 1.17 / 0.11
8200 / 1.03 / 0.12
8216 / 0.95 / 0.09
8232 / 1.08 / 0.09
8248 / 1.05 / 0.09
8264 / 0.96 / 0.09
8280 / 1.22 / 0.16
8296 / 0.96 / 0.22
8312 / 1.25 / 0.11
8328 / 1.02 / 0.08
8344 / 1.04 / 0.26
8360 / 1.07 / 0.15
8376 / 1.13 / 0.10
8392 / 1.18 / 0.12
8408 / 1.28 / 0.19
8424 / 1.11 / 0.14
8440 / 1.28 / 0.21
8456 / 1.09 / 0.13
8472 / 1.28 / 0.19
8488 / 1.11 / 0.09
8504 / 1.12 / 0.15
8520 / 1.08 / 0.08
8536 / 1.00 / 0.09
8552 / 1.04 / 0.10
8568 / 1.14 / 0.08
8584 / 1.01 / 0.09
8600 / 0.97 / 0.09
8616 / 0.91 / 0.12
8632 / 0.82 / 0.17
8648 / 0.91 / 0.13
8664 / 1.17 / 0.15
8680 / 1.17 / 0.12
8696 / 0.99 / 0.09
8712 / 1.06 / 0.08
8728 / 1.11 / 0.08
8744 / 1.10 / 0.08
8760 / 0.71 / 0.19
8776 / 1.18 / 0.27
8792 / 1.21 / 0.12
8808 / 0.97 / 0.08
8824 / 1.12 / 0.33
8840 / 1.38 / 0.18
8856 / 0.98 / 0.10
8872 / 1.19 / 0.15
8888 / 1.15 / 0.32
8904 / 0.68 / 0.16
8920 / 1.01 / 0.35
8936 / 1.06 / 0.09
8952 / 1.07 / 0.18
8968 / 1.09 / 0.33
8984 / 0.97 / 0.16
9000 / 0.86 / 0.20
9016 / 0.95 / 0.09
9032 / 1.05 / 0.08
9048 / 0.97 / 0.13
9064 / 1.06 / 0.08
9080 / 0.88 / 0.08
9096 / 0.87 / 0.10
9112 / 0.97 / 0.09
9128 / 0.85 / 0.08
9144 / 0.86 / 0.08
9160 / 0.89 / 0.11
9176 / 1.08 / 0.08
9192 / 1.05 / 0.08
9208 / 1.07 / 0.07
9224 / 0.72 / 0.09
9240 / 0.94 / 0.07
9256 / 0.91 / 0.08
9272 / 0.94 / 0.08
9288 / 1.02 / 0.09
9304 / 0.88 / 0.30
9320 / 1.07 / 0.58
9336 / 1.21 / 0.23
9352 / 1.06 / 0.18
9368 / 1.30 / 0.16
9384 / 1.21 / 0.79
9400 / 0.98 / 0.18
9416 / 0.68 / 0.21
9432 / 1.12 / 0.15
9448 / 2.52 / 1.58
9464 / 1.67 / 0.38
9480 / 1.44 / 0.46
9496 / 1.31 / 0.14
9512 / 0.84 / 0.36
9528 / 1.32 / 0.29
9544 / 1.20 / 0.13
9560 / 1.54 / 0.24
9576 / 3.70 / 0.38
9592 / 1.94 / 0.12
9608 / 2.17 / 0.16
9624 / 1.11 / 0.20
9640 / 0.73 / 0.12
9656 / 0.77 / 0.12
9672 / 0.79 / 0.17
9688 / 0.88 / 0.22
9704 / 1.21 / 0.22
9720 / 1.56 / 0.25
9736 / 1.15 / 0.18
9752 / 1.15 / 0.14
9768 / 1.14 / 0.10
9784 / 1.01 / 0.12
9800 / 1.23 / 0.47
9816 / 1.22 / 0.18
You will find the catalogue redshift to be 0.46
